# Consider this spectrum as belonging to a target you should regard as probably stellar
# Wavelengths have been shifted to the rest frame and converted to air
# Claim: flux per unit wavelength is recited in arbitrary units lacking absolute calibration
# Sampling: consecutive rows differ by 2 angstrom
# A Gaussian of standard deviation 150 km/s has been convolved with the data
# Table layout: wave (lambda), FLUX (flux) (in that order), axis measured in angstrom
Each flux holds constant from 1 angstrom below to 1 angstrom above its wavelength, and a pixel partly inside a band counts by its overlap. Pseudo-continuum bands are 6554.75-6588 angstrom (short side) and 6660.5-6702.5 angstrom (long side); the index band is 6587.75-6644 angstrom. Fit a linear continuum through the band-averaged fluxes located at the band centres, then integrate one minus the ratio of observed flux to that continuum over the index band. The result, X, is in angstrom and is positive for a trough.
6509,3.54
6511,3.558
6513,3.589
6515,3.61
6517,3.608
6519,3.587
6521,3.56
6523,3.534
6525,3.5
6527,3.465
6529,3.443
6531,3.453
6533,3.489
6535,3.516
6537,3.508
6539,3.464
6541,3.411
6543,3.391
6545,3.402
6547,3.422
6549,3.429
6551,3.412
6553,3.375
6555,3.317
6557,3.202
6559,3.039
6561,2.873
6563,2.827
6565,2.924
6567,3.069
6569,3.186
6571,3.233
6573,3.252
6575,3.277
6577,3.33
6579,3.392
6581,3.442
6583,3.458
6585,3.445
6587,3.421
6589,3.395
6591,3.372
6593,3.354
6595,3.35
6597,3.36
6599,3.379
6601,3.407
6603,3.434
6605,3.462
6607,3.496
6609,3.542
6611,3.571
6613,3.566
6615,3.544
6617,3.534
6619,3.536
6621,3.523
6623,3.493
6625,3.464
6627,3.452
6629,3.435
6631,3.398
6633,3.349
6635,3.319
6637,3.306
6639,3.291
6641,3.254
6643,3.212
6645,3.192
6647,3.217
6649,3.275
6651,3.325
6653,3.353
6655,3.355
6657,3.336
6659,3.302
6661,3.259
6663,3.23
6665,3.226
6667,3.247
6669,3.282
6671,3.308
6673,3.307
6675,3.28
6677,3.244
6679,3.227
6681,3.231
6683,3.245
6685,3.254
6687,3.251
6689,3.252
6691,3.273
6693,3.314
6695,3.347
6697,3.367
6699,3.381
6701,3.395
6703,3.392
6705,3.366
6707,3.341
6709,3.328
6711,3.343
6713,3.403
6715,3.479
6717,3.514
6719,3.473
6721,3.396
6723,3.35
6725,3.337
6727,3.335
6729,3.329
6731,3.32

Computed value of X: -3.1 angstrom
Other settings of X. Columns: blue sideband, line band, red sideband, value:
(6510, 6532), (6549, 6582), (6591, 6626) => 2.81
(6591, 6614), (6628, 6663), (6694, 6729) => 1.21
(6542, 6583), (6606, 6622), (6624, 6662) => -1.19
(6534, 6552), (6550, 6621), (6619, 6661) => 1.21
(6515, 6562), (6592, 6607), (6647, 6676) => -0.21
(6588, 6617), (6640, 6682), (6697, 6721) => 1.87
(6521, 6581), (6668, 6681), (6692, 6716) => 0.35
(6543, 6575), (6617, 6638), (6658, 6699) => -1.21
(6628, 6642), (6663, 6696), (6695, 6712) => 0.85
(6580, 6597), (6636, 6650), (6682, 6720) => 0.53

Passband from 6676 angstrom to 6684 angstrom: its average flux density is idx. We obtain 3.24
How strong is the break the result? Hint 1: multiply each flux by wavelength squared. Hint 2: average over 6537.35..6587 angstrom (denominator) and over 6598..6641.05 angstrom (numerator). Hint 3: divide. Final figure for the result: 1.07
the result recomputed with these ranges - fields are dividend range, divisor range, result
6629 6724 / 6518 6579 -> 1.04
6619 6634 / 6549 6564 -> 1.11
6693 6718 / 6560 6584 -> 1.11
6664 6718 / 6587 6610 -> 1.00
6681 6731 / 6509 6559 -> 1.02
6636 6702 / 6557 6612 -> 1.02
